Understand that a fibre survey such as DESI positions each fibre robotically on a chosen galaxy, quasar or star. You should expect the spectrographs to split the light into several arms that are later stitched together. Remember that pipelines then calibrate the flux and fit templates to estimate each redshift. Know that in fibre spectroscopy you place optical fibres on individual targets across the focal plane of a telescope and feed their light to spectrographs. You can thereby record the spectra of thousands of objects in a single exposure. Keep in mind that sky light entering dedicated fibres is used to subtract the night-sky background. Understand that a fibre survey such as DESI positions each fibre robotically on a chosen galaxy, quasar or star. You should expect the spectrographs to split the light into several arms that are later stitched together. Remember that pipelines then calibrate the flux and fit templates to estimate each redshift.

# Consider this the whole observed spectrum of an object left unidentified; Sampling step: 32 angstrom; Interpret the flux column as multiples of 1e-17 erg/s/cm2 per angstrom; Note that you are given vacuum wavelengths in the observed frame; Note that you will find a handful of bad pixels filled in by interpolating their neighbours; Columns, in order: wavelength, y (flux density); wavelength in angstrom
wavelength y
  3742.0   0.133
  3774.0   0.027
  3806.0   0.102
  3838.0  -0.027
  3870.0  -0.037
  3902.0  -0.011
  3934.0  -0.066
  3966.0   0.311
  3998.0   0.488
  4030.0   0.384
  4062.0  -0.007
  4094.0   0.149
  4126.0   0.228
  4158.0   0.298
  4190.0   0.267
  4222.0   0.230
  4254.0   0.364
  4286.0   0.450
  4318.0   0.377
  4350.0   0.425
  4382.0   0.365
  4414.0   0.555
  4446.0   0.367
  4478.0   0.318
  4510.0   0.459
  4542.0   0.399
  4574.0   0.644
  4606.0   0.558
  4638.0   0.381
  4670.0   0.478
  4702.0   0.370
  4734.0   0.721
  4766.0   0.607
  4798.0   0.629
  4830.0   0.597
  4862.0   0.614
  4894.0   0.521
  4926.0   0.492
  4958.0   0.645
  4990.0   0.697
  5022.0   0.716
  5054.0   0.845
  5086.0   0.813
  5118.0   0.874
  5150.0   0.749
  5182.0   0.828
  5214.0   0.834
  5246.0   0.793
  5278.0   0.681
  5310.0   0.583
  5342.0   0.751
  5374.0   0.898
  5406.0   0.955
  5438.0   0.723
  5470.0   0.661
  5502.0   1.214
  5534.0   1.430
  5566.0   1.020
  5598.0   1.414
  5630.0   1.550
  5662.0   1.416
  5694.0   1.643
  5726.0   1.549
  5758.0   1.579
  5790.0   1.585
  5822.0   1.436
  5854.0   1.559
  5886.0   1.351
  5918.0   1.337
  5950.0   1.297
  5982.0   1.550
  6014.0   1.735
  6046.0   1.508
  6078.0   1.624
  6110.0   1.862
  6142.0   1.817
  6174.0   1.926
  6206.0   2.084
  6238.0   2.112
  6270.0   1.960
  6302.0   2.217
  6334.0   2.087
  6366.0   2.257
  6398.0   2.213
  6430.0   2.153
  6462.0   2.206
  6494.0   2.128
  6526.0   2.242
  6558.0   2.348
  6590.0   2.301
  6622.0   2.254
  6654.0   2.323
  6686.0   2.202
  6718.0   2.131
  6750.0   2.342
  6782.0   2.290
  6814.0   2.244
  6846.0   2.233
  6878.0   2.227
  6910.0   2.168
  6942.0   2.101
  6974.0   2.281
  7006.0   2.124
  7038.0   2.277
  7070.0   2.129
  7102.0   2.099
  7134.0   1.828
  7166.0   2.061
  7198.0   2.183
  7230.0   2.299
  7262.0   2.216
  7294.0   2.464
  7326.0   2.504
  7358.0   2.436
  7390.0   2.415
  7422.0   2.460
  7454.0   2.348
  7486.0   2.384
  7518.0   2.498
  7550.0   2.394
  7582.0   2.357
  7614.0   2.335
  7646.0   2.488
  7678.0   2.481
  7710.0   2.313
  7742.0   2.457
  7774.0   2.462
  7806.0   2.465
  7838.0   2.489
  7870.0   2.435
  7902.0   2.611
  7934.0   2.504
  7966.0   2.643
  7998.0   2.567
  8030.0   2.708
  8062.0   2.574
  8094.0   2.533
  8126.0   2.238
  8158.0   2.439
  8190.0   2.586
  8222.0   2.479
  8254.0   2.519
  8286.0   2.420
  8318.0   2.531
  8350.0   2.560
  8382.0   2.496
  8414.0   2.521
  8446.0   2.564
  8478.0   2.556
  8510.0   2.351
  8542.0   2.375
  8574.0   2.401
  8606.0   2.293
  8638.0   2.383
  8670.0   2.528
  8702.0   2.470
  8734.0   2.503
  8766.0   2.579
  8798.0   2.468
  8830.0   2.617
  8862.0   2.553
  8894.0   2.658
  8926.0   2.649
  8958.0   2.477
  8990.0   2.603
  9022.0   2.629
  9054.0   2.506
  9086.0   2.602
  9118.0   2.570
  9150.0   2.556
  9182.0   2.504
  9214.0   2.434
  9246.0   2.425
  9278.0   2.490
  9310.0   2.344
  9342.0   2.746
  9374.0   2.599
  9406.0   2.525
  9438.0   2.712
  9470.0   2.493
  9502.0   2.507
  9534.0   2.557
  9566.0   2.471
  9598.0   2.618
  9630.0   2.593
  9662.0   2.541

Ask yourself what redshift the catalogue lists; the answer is 0.38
